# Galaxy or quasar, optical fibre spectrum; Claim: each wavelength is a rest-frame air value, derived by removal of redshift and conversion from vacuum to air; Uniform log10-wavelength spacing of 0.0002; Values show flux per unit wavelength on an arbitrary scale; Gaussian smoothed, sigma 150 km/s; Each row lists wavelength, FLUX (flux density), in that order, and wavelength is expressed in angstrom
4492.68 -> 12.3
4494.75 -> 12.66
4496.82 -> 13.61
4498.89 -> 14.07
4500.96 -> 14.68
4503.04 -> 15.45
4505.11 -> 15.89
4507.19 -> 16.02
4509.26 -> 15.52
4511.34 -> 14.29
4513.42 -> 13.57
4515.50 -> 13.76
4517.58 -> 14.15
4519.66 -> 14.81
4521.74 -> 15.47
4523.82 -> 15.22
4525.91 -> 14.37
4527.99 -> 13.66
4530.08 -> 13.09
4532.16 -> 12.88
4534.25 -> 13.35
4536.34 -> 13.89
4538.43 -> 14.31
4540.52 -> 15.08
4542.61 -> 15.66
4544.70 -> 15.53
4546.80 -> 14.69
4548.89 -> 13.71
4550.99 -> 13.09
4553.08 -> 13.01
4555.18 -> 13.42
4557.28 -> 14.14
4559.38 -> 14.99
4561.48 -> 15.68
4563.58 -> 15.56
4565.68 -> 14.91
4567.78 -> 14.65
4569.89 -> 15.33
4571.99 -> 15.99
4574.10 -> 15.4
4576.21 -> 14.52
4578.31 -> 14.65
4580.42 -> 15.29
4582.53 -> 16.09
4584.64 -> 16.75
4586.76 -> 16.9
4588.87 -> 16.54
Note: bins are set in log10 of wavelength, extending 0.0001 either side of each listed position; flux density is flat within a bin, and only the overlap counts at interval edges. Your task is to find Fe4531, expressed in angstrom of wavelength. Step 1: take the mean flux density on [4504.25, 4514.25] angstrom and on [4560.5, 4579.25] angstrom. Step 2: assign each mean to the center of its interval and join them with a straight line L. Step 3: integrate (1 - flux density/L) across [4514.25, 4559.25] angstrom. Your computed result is 2.8 angstrom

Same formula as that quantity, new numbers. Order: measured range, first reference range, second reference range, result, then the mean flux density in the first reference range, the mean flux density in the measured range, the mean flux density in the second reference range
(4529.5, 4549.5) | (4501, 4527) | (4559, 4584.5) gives 1.08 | 14.9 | 14.3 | 15.3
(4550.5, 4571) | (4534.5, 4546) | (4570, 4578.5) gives 0.72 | 14.8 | 14.5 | 15.2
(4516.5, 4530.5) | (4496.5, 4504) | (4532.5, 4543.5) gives -0.04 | 14.5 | 14.5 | 14.3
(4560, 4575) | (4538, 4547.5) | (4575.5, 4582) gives -0.35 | 15.1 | 15.4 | 15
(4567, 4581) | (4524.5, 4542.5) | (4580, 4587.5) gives 0.63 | 14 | 15.1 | 16.3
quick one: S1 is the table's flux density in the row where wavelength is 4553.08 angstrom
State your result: 13.01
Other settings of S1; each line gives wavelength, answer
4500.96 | 14.68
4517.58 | 14.15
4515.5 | 13.76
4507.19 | 16.02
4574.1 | 15.4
